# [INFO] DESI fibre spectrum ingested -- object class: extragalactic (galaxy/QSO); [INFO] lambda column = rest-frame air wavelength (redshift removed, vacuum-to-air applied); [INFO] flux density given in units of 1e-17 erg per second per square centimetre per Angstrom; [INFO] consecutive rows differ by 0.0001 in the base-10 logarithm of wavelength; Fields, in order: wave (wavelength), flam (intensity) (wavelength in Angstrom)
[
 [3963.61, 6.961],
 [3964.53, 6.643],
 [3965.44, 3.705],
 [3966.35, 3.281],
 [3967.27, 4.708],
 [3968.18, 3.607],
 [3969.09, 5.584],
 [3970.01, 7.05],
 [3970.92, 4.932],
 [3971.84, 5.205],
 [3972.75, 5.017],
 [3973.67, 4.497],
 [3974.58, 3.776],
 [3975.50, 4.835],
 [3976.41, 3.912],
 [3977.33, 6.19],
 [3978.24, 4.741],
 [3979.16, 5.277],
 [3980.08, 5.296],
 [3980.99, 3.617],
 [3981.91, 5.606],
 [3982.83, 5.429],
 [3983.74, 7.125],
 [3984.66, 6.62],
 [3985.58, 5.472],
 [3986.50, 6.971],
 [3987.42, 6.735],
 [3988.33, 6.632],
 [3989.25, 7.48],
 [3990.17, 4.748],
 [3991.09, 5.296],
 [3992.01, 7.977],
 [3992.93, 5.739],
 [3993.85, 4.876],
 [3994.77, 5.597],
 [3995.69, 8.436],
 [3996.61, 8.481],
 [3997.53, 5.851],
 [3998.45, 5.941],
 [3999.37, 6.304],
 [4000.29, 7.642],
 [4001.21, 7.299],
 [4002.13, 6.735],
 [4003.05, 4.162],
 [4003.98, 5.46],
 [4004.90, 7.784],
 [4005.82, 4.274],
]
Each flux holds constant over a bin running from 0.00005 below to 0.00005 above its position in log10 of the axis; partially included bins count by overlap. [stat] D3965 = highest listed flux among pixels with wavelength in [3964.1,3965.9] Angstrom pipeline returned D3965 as 6.643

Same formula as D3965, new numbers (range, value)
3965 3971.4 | 7.05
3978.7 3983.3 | 5.606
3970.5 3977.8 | 6.19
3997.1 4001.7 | 7.642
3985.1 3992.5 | 7.977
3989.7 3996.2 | 8.436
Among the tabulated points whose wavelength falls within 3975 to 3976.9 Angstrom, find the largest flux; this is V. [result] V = 4.835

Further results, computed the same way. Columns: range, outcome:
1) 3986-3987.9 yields 6.971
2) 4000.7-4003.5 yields 7.299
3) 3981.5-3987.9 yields 7.125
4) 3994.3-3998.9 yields 8.481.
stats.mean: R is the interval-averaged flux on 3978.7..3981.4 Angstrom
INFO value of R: 4.75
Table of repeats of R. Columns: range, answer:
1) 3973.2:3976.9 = 4.27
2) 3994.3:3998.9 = 6.86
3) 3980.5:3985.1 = 5.68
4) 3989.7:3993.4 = 5.93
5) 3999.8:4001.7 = 7.45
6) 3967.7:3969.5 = 4.59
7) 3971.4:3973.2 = 5.12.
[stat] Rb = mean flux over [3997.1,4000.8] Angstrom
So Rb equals 6.46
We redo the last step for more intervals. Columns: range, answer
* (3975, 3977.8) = 4.97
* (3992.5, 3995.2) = 5.4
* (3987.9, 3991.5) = 6.04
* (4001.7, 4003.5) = 5.44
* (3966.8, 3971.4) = 5.17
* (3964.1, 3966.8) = 4.54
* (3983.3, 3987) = 6.53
